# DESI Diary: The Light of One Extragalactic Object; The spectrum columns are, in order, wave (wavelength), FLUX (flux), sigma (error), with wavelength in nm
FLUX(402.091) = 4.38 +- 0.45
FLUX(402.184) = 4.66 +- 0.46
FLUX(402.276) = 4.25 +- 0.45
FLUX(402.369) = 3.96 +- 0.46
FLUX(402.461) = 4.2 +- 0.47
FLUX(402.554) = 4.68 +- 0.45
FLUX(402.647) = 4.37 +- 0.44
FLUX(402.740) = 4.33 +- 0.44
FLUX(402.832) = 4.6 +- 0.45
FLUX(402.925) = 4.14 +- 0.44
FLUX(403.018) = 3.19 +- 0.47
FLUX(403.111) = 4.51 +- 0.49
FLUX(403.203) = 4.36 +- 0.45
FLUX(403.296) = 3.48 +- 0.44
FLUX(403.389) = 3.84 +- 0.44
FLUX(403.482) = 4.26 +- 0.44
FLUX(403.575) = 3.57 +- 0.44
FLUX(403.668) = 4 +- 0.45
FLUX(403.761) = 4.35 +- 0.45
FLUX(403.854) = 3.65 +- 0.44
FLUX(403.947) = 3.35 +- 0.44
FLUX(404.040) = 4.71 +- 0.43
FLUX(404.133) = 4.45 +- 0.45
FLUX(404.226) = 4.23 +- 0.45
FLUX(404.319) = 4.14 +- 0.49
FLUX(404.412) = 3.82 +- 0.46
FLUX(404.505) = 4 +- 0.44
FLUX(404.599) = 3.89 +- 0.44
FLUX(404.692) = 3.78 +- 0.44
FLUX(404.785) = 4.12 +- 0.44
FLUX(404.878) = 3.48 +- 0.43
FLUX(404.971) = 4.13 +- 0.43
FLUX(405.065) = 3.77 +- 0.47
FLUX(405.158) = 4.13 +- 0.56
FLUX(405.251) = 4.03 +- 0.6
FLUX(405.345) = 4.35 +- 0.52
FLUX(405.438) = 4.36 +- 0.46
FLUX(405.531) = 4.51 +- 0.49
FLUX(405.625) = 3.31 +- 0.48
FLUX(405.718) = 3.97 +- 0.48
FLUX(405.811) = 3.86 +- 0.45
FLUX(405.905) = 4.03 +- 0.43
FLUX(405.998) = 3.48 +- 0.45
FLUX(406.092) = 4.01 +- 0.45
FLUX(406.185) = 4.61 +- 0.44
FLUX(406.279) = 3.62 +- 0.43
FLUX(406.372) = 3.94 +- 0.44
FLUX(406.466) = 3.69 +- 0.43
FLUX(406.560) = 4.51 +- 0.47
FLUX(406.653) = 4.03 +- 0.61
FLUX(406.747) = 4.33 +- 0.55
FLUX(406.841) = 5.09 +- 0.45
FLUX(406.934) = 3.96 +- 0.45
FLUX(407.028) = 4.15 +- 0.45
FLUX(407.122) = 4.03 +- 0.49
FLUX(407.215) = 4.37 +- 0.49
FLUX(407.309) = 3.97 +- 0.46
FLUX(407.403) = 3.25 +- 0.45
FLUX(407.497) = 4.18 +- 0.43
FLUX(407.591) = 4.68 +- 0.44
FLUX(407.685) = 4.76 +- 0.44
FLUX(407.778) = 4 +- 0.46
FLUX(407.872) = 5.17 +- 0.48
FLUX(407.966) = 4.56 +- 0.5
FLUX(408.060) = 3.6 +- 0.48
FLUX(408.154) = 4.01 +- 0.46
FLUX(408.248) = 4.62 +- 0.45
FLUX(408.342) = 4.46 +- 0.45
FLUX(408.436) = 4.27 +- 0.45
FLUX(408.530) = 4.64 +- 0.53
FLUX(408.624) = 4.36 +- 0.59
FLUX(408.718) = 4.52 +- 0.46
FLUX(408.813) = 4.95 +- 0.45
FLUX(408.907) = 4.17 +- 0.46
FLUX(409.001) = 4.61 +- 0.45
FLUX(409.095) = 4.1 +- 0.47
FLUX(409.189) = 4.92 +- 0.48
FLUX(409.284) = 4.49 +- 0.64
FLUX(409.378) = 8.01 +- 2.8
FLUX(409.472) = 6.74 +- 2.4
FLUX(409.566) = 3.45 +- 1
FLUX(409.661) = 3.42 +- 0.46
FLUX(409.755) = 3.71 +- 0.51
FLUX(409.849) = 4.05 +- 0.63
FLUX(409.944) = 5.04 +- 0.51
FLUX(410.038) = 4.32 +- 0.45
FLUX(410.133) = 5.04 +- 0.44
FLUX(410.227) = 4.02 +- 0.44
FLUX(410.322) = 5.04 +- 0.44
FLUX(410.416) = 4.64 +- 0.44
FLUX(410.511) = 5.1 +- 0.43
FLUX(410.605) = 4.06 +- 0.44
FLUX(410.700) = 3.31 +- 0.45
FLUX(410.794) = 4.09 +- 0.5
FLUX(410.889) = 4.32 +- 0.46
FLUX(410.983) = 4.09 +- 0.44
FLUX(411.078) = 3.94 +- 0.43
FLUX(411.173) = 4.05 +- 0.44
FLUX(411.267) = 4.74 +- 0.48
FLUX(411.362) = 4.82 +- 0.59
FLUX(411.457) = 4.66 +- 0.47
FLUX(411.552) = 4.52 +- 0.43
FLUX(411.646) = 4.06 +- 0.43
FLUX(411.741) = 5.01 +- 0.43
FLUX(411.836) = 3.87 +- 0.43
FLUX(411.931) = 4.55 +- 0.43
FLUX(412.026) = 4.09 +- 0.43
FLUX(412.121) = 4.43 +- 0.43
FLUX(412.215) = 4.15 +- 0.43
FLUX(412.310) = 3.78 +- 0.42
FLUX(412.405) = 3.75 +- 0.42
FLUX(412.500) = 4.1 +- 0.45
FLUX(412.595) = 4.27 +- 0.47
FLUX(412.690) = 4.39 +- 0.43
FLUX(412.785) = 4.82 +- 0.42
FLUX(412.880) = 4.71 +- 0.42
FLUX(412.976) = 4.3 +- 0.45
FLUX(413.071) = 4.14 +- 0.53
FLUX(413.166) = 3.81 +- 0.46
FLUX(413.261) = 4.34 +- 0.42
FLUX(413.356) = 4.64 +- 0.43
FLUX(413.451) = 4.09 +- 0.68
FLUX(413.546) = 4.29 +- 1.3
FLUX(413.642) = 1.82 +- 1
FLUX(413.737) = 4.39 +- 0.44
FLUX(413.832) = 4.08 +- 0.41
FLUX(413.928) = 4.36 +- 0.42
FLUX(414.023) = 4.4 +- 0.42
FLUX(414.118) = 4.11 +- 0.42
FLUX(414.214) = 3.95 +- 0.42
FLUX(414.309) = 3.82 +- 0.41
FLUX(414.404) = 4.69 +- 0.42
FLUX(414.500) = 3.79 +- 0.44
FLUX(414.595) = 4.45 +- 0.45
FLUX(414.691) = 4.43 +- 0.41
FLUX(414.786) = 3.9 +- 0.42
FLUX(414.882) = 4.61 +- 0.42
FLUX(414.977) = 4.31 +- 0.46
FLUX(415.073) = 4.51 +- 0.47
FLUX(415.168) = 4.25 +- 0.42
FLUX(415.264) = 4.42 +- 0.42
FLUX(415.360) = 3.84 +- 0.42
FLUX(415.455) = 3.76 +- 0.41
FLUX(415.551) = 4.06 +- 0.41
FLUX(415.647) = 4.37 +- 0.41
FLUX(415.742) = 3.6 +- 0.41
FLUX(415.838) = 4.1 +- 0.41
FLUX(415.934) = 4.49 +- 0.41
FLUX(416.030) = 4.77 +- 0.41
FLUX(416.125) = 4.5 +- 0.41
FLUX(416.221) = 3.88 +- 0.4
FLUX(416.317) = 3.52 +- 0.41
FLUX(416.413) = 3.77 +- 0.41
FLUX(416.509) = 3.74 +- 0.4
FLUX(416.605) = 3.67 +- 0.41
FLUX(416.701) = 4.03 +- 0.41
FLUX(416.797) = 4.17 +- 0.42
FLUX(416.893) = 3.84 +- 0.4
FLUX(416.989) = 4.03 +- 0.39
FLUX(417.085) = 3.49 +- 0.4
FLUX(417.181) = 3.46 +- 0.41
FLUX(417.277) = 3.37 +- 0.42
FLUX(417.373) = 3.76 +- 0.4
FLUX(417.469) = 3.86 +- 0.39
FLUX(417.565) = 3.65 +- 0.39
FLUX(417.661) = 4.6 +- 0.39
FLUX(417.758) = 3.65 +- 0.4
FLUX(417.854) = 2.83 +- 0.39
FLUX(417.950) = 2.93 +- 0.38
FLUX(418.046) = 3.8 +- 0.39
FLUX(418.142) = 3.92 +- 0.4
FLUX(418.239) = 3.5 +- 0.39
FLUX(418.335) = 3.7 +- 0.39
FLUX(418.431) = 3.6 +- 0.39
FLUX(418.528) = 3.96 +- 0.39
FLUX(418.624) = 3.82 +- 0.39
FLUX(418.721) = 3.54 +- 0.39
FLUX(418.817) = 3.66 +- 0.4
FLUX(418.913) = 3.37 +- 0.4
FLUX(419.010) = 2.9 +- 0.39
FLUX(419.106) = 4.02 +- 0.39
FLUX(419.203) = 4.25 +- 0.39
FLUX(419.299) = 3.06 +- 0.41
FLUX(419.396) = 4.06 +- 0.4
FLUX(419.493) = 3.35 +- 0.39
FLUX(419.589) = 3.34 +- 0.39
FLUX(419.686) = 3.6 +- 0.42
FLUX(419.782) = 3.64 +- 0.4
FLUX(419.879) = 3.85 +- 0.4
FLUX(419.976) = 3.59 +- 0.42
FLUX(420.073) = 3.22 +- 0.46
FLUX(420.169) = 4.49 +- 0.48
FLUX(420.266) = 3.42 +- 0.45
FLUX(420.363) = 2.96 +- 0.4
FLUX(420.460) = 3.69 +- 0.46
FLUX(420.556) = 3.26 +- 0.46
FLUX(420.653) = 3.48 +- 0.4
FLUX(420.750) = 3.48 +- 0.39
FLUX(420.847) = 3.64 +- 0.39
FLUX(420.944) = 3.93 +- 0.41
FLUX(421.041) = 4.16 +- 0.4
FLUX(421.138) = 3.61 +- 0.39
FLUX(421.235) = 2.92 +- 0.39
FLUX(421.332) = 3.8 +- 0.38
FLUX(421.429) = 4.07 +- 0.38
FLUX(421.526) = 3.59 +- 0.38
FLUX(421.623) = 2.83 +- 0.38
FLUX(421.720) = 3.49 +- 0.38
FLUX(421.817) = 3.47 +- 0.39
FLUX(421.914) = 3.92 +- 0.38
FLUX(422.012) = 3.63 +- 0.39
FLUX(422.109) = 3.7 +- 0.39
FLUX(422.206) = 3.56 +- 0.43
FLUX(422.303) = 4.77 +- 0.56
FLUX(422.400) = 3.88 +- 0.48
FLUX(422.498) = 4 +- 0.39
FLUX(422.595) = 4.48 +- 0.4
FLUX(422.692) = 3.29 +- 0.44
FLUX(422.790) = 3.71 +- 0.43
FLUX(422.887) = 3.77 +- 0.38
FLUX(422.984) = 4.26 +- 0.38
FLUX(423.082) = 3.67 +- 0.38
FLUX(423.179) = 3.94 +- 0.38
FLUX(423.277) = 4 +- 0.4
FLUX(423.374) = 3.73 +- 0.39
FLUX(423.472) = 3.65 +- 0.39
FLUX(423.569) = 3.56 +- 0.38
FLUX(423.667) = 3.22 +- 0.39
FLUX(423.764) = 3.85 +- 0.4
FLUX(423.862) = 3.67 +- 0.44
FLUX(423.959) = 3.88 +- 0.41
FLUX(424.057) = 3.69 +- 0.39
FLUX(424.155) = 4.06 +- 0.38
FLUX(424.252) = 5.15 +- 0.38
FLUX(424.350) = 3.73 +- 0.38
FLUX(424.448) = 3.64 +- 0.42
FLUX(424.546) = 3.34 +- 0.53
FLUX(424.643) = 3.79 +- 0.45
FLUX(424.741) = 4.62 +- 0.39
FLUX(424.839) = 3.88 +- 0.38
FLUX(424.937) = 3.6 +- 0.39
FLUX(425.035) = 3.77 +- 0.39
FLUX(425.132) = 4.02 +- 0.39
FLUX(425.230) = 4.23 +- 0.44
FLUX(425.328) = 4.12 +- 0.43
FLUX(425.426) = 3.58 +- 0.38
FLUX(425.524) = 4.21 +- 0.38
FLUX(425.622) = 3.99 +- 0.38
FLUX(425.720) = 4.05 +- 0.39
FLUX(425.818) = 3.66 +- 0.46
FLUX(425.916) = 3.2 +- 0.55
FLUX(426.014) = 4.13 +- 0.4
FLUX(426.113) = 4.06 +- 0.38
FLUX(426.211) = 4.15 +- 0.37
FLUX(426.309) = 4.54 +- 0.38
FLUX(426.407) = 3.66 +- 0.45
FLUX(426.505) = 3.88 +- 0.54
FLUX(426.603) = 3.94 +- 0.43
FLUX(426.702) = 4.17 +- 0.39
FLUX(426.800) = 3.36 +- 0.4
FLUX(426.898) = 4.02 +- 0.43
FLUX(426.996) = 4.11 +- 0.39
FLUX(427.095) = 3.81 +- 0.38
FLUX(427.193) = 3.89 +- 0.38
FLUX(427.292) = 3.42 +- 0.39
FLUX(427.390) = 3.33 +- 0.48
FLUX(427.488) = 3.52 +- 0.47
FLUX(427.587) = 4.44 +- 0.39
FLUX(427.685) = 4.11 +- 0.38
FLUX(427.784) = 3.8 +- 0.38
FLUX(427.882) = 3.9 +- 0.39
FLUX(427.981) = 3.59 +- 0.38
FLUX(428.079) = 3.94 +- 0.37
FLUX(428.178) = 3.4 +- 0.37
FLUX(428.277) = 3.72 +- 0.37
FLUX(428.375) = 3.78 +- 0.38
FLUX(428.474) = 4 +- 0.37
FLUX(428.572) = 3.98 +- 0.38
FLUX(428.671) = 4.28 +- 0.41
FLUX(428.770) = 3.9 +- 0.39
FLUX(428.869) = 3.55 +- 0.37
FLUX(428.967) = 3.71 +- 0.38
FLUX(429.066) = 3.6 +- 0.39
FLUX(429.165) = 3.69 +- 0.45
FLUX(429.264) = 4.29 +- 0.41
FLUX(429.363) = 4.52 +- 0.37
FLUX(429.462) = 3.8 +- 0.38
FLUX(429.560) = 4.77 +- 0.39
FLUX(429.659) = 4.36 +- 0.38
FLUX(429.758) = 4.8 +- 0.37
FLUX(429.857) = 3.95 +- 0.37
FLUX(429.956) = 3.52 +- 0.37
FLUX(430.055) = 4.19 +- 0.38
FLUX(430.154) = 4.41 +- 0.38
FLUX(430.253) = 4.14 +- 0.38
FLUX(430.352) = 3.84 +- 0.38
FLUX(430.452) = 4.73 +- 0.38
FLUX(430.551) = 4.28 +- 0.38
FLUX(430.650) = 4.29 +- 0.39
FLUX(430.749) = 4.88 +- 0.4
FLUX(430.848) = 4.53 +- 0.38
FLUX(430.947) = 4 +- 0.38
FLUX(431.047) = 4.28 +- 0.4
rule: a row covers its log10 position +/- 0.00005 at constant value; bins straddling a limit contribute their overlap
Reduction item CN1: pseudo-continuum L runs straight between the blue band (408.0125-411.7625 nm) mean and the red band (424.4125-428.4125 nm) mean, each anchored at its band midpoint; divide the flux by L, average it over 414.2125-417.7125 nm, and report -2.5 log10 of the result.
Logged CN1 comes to 0.059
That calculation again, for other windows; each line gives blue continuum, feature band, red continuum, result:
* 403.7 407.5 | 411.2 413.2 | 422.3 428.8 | -0.09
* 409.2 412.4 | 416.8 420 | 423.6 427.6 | 0.15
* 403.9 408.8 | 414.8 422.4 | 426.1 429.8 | 0.07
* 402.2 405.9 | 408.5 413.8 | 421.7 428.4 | -0.10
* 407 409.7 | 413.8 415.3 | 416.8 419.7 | -0.08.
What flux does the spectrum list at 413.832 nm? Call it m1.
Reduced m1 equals 4.08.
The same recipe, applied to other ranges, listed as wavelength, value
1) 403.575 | 3.57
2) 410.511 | 5.1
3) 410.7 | 3.31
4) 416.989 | 4.03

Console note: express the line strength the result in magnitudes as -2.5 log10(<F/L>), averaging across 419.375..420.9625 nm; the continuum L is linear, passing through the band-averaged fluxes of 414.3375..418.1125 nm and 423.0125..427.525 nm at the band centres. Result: 0.10 mag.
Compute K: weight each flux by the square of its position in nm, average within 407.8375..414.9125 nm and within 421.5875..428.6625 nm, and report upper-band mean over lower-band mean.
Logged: 0.94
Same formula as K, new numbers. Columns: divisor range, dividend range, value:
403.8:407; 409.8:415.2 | 1.09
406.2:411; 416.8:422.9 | 0.88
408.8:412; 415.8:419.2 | 0.86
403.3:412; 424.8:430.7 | 1.02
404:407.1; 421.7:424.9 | 1.03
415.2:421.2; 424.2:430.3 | 1.10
